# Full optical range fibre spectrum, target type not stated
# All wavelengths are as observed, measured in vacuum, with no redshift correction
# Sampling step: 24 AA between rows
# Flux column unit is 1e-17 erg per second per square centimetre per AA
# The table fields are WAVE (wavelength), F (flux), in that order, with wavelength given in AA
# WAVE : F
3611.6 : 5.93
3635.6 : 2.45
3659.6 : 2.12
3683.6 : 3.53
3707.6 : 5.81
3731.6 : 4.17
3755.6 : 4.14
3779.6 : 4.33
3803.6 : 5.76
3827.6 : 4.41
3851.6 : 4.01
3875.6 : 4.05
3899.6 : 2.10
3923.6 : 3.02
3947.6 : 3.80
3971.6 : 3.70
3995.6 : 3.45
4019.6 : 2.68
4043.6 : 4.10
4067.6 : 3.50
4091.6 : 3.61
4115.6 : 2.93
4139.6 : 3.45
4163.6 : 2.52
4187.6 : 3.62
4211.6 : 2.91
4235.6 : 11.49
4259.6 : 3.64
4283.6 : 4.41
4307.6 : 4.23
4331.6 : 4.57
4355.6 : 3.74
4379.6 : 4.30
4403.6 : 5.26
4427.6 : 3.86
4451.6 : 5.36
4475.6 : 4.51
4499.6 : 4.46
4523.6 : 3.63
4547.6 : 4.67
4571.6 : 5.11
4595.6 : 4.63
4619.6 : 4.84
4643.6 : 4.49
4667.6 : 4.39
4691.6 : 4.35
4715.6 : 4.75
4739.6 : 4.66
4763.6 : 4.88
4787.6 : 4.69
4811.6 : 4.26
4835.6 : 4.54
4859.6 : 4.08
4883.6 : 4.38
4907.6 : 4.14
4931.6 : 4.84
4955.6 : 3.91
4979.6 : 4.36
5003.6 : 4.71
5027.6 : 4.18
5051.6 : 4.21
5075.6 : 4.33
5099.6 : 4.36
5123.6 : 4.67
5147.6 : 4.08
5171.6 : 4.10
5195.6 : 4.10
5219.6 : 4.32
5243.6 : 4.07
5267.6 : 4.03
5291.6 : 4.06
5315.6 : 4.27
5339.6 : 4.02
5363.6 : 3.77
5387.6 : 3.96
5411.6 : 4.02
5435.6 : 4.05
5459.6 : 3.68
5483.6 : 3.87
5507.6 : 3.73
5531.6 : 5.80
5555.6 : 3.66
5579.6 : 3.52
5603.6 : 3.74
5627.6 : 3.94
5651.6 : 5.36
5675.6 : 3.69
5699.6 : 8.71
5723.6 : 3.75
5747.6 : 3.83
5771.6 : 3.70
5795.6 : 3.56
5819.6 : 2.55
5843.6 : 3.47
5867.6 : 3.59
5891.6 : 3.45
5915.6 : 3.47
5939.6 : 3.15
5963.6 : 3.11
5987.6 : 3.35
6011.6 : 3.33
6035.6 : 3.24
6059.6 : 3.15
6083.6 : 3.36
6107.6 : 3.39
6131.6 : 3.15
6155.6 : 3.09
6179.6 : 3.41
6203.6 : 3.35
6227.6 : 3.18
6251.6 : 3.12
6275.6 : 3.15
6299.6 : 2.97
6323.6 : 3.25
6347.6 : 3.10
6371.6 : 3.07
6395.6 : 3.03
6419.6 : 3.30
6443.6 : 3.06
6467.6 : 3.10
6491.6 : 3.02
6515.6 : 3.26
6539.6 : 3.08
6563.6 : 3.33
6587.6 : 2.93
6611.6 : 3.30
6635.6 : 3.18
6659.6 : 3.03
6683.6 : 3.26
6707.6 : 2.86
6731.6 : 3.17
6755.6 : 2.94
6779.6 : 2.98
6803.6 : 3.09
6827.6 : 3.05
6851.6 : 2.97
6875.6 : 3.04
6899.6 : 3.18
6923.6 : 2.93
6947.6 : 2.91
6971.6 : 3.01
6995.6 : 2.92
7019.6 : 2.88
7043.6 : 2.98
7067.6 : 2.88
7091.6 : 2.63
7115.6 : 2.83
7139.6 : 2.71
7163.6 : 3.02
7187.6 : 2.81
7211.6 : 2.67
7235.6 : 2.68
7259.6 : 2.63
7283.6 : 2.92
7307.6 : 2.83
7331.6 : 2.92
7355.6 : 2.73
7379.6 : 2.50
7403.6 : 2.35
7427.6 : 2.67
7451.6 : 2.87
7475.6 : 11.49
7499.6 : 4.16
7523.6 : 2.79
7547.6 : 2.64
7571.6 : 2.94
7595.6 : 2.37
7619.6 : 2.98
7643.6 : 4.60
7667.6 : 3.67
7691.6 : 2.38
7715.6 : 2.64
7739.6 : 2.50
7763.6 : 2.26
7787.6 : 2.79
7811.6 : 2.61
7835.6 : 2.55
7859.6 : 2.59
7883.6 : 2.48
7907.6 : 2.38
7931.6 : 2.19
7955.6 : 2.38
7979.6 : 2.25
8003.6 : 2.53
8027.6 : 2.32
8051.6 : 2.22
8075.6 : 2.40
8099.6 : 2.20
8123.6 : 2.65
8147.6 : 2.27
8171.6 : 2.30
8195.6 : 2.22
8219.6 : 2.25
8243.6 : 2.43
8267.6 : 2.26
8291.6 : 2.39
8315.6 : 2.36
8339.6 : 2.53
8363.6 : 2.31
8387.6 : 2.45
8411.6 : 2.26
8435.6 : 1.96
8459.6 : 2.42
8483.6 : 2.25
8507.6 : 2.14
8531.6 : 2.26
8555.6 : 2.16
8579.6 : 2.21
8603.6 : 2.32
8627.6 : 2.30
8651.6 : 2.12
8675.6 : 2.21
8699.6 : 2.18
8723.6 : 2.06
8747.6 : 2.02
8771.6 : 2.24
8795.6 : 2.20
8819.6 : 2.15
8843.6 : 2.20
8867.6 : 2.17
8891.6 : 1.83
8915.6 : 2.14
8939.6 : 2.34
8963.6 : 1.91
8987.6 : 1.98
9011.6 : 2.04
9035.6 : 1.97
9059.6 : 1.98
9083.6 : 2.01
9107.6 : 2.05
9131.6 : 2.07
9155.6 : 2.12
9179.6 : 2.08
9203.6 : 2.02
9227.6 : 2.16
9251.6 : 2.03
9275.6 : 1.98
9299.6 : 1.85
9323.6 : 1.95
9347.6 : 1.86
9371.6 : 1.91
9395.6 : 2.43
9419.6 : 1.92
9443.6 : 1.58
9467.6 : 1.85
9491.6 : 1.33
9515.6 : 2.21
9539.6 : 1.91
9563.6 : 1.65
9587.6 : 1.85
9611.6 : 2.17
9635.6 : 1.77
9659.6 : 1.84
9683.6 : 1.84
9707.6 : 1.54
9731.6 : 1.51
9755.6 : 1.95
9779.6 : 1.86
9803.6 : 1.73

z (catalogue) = 0.138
